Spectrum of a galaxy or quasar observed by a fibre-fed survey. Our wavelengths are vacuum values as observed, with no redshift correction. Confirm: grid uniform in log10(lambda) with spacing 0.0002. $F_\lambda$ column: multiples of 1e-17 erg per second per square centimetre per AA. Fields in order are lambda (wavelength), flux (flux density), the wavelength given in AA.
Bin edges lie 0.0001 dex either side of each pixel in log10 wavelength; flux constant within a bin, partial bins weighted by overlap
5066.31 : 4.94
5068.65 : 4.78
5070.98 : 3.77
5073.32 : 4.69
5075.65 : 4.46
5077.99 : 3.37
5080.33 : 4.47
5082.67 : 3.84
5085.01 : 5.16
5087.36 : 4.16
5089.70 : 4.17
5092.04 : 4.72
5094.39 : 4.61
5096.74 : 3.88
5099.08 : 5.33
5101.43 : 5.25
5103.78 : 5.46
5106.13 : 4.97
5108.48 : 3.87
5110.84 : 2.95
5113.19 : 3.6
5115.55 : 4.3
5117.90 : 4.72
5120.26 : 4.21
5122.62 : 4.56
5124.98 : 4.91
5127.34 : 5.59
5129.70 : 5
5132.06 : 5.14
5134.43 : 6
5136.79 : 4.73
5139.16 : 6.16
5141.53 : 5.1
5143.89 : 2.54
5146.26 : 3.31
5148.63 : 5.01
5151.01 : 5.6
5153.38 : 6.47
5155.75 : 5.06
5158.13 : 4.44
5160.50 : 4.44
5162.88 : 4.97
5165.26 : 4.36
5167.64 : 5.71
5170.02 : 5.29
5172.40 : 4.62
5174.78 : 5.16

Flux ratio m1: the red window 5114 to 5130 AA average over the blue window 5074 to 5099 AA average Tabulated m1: 1.09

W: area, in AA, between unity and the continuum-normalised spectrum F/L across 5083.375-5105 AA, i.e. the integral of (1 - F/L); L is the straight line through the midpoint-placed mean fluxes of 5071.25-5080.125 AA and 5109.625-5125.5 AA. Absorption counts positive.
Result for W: -2.98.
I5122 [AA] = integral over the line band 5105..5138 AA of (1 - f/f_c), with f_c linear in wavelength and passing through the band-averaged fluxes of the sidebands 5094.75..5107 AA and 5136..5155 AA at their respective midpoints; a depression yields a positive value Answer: 2.0 AA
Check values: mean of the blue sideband 4.96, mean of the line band 4.61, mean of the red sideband 4.87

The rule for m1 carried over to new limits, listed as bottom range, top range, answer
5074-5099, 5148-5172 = 1.18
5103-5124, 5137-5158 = 1.14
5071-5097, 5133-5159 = 1.15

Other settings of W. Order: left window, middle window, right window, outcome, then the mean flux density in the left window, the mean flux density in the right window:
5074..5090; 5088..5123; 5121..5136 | 2.0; 4.25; 5.16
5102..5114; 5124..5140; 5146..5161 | -2.4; 4.24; 5.02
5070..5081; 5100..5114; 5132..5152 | 0.2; 4.14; 4.82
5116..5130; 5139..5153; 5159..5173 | 0.7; 4.8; 4.9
